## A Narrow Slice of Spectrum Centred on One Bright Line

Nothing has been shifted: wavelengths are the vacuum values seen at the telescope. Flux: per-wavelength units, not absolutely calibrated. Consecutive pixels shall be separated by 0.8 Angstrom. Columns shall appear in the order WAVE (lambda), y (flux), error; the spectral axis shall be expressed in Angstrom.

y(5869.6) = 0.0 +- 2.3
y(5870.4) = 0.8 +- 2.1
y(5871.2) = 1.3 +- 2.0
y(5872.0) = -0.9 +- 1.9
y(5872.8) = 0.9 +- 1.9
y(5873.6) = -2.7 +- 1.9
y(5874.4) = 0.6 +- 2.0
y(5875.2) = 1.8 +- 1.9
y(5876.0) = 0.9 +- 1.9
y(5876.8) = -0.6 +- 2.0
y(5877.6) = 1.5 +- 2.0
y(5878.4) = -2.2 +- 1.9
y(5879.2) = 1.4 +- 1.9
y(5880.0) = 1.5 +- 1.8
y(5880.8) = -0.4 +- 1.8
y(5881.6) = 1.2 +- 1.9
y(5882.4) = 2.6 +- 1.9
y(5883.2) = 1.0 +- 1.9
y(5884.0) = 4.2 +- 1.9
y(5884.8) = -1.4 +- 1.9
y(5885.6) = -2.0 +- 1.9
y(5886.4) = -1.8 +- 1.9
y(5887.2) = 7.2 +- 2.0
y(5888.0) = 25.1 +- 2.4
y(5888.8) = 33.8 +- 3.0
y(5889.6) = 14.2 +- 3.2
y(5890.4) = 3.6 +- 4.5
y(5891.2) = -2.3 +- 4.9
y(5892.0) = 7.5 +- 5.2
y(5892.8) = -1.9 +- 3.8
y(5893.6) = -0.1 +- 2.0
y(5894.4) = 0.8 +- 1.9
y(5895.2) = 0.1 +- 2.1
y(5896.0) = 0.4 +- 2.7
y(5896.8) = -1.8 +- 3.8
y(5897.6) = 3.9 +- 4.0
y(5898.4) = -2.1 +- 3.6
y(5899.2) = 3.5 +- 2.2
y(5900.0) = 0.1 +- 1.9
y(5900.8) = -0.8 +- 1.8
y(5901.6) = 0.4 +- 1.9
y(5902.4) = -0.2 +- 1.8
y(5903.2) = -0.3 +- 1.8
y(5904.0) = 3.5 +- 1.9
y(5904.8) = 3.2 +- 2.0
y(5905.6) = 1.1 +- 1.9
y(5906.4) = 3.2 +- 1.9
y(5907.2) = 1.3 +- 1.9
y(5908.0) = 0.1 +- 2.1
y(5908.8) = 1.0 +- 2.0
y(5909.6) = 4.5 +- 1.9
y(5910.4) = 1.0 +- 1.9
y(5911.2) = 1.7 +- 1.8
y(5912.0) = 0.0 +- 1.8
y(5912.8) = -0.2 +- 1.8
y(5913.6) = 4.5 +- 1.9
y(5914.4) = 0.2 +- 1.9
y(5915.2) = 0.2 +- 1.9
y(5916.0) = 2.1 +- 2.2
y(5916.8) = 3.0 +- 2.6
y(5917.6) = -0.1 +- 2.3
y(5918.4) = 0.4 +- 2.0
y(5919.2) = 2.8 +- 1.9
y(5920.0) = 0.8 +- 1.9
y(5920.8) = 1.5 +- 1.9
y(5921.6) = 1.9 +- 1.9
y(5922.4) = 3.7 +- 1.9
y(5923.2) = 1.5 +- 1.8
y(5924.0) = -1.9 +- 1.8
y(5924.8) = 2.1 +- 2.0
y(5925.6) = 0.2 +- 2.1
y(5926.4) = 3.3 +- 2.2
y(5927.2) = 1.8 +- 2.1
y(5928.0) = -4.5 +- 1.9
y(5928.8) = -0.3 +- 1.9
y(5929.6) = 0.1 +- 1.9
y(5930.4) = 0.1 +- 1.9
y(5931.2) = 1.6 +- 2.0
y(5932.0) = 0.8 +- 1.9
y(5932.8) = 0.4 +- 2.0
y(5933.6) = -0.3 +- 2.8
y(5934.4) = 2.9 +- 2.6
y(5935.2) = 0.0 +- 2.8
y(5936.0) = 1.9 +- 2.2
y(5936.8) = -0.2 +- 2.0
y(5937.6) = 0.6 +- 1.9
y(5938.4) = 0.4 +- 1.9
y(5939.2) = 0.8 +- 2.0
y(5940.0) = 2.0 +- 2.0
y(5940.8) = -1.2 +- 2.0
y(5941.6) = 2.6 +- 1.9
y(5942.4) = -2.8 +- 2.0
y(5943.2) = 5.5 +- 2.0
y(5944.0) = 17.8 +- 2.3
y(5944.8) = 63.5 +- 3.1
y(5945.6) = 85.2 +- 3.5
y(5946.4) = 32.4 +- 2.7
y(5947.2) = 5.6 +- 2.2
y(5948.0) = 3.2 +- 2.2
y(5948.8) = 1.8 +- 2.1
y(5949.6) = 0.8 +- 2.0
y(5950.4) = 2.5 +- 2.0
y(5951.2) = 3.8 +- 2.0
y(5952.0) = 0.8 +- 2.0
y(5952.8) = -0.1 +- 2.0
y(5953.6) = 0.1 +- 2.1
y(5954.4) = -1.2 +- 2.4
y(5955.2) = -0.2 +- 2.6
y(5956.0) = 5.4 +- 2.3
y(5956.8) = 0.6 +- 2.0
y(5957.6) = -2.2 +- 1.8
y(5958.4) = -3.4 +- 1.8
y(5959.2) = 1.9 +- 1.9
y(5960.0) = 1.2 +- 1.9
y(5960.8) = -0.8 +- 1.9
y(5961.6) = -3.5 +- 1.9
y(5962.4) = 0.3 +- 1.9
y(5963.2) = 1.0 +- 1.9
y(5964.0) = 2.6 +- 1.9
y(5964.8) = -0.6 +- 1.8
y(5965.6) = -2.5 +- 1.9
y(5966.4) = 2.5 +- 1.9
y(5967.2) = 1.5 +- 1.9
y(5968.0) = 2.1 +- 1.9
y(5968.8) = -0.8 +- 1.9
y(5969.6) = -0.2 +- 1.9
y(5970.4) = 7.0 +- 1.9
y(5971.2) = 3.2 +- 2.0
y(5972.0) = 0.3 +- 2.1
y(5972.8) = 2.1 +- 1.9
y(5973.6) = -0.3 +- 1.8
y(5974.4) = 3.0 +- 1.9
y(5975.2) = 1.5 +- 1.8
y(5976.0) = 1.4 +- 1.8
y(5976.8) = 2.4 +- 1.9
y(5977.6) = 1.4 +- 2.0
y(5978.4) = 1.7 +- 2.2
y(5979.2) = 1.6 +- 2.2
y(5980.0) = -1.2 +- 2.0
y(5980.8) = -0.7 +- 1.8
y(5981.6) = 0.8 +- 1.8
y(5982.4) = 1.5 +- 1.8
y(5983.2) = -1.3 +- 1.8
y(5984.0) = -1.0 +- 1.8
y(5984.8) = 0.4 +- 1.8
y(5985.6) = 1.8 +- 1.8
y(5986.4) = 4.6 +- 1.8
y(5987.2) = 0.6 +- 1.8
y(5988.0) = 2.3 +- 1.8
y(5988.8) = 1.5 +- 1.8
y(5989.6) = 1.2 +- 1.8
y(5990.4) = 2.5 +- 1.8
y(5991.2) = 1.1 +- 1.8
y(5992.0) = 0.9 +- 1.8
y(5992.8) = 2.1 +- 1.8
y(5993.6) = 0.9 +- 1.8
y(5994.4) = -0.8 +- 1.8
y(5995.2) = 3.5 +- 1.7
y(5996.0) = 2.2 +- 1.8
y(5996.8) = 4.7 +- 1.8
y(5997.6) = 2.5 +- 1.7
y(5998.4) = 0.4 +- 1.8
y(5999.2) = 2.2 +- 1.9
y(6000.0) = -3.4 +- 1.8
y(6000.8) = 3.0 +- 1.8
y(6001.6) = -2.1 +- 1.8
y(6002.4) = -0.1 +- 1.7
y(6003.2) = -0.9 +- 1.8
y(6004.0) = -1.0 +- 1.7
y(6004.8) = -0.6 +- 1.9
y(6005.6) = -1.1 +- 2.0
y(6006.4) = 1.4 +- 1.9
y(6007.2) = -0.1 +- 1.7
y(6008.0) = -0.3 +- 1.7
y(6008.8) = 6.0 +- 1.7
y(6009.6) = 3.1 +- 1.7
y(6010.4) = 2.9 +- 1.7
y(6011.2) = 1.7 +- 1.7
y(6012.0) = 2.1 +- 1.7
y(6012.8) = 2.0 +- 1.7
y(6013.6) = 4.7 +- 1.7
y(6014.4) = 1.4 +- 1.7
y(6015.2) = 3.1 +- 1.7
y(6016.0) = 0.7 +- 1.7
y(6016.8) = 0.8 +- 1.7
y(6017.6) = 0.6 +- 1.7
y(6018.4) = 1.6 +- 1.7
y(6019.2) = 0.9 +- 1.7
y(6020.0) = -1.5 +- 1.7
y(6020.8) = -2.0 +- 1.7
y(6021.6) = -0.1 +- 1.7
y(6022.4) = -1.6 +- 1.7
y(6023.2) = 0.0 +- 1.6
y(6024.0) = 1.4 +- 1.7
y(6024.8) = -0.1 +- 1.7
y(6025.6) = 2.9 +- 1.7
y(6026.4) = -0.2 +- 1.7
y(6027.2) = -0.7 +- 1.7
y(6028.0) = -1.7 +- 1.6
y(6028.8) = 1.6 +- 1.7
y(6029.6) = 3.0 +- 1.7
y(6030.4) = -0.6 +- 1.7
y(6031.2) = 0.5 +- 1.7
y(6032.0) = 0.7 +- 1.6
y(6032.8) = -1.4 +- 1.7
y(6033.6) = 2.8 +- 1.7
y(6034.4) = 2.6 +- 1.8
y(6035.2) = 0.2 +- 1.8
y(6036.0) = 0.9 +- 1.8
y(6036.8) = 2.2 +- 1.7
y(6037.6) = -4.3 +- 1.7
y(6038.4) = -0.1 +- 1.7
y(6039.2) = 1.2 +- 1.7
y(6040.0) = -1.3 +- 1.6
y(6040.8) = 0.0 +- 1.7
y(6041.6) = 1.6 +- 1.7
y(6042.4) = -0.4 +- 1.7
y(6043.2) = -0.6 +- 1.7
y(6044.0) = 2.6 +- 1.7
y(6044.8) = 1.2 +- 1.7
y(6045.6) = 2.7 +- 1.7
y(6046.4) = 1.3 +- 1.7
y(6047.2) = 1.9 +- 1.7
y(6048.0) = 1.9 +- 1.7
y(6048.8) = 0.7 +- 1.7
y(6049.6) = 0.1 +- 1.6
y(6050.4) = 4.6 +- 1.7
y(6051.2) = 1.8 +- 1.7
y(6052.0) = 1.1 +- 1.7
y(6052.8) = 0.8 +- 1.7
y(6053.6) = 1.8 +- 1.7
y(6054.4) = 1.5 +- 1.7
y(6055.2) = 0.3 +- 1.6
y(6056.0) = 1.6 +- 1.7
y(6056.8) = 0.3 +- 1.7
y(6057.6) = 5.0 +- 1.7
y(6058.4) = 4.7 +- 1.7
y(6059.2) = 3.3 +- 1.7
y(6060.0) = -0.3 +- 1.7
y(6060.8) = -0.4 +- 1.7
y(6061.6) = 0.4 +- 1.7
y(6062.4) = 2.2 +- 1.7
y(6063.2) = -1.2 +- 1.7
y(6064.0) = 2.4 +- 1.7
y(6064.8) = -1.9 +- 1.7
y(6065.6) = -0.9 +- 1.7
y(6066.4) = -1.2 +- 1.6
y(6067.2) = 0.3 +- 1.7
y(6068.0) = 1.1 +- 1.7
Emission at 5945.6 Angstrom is [O III] 5007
